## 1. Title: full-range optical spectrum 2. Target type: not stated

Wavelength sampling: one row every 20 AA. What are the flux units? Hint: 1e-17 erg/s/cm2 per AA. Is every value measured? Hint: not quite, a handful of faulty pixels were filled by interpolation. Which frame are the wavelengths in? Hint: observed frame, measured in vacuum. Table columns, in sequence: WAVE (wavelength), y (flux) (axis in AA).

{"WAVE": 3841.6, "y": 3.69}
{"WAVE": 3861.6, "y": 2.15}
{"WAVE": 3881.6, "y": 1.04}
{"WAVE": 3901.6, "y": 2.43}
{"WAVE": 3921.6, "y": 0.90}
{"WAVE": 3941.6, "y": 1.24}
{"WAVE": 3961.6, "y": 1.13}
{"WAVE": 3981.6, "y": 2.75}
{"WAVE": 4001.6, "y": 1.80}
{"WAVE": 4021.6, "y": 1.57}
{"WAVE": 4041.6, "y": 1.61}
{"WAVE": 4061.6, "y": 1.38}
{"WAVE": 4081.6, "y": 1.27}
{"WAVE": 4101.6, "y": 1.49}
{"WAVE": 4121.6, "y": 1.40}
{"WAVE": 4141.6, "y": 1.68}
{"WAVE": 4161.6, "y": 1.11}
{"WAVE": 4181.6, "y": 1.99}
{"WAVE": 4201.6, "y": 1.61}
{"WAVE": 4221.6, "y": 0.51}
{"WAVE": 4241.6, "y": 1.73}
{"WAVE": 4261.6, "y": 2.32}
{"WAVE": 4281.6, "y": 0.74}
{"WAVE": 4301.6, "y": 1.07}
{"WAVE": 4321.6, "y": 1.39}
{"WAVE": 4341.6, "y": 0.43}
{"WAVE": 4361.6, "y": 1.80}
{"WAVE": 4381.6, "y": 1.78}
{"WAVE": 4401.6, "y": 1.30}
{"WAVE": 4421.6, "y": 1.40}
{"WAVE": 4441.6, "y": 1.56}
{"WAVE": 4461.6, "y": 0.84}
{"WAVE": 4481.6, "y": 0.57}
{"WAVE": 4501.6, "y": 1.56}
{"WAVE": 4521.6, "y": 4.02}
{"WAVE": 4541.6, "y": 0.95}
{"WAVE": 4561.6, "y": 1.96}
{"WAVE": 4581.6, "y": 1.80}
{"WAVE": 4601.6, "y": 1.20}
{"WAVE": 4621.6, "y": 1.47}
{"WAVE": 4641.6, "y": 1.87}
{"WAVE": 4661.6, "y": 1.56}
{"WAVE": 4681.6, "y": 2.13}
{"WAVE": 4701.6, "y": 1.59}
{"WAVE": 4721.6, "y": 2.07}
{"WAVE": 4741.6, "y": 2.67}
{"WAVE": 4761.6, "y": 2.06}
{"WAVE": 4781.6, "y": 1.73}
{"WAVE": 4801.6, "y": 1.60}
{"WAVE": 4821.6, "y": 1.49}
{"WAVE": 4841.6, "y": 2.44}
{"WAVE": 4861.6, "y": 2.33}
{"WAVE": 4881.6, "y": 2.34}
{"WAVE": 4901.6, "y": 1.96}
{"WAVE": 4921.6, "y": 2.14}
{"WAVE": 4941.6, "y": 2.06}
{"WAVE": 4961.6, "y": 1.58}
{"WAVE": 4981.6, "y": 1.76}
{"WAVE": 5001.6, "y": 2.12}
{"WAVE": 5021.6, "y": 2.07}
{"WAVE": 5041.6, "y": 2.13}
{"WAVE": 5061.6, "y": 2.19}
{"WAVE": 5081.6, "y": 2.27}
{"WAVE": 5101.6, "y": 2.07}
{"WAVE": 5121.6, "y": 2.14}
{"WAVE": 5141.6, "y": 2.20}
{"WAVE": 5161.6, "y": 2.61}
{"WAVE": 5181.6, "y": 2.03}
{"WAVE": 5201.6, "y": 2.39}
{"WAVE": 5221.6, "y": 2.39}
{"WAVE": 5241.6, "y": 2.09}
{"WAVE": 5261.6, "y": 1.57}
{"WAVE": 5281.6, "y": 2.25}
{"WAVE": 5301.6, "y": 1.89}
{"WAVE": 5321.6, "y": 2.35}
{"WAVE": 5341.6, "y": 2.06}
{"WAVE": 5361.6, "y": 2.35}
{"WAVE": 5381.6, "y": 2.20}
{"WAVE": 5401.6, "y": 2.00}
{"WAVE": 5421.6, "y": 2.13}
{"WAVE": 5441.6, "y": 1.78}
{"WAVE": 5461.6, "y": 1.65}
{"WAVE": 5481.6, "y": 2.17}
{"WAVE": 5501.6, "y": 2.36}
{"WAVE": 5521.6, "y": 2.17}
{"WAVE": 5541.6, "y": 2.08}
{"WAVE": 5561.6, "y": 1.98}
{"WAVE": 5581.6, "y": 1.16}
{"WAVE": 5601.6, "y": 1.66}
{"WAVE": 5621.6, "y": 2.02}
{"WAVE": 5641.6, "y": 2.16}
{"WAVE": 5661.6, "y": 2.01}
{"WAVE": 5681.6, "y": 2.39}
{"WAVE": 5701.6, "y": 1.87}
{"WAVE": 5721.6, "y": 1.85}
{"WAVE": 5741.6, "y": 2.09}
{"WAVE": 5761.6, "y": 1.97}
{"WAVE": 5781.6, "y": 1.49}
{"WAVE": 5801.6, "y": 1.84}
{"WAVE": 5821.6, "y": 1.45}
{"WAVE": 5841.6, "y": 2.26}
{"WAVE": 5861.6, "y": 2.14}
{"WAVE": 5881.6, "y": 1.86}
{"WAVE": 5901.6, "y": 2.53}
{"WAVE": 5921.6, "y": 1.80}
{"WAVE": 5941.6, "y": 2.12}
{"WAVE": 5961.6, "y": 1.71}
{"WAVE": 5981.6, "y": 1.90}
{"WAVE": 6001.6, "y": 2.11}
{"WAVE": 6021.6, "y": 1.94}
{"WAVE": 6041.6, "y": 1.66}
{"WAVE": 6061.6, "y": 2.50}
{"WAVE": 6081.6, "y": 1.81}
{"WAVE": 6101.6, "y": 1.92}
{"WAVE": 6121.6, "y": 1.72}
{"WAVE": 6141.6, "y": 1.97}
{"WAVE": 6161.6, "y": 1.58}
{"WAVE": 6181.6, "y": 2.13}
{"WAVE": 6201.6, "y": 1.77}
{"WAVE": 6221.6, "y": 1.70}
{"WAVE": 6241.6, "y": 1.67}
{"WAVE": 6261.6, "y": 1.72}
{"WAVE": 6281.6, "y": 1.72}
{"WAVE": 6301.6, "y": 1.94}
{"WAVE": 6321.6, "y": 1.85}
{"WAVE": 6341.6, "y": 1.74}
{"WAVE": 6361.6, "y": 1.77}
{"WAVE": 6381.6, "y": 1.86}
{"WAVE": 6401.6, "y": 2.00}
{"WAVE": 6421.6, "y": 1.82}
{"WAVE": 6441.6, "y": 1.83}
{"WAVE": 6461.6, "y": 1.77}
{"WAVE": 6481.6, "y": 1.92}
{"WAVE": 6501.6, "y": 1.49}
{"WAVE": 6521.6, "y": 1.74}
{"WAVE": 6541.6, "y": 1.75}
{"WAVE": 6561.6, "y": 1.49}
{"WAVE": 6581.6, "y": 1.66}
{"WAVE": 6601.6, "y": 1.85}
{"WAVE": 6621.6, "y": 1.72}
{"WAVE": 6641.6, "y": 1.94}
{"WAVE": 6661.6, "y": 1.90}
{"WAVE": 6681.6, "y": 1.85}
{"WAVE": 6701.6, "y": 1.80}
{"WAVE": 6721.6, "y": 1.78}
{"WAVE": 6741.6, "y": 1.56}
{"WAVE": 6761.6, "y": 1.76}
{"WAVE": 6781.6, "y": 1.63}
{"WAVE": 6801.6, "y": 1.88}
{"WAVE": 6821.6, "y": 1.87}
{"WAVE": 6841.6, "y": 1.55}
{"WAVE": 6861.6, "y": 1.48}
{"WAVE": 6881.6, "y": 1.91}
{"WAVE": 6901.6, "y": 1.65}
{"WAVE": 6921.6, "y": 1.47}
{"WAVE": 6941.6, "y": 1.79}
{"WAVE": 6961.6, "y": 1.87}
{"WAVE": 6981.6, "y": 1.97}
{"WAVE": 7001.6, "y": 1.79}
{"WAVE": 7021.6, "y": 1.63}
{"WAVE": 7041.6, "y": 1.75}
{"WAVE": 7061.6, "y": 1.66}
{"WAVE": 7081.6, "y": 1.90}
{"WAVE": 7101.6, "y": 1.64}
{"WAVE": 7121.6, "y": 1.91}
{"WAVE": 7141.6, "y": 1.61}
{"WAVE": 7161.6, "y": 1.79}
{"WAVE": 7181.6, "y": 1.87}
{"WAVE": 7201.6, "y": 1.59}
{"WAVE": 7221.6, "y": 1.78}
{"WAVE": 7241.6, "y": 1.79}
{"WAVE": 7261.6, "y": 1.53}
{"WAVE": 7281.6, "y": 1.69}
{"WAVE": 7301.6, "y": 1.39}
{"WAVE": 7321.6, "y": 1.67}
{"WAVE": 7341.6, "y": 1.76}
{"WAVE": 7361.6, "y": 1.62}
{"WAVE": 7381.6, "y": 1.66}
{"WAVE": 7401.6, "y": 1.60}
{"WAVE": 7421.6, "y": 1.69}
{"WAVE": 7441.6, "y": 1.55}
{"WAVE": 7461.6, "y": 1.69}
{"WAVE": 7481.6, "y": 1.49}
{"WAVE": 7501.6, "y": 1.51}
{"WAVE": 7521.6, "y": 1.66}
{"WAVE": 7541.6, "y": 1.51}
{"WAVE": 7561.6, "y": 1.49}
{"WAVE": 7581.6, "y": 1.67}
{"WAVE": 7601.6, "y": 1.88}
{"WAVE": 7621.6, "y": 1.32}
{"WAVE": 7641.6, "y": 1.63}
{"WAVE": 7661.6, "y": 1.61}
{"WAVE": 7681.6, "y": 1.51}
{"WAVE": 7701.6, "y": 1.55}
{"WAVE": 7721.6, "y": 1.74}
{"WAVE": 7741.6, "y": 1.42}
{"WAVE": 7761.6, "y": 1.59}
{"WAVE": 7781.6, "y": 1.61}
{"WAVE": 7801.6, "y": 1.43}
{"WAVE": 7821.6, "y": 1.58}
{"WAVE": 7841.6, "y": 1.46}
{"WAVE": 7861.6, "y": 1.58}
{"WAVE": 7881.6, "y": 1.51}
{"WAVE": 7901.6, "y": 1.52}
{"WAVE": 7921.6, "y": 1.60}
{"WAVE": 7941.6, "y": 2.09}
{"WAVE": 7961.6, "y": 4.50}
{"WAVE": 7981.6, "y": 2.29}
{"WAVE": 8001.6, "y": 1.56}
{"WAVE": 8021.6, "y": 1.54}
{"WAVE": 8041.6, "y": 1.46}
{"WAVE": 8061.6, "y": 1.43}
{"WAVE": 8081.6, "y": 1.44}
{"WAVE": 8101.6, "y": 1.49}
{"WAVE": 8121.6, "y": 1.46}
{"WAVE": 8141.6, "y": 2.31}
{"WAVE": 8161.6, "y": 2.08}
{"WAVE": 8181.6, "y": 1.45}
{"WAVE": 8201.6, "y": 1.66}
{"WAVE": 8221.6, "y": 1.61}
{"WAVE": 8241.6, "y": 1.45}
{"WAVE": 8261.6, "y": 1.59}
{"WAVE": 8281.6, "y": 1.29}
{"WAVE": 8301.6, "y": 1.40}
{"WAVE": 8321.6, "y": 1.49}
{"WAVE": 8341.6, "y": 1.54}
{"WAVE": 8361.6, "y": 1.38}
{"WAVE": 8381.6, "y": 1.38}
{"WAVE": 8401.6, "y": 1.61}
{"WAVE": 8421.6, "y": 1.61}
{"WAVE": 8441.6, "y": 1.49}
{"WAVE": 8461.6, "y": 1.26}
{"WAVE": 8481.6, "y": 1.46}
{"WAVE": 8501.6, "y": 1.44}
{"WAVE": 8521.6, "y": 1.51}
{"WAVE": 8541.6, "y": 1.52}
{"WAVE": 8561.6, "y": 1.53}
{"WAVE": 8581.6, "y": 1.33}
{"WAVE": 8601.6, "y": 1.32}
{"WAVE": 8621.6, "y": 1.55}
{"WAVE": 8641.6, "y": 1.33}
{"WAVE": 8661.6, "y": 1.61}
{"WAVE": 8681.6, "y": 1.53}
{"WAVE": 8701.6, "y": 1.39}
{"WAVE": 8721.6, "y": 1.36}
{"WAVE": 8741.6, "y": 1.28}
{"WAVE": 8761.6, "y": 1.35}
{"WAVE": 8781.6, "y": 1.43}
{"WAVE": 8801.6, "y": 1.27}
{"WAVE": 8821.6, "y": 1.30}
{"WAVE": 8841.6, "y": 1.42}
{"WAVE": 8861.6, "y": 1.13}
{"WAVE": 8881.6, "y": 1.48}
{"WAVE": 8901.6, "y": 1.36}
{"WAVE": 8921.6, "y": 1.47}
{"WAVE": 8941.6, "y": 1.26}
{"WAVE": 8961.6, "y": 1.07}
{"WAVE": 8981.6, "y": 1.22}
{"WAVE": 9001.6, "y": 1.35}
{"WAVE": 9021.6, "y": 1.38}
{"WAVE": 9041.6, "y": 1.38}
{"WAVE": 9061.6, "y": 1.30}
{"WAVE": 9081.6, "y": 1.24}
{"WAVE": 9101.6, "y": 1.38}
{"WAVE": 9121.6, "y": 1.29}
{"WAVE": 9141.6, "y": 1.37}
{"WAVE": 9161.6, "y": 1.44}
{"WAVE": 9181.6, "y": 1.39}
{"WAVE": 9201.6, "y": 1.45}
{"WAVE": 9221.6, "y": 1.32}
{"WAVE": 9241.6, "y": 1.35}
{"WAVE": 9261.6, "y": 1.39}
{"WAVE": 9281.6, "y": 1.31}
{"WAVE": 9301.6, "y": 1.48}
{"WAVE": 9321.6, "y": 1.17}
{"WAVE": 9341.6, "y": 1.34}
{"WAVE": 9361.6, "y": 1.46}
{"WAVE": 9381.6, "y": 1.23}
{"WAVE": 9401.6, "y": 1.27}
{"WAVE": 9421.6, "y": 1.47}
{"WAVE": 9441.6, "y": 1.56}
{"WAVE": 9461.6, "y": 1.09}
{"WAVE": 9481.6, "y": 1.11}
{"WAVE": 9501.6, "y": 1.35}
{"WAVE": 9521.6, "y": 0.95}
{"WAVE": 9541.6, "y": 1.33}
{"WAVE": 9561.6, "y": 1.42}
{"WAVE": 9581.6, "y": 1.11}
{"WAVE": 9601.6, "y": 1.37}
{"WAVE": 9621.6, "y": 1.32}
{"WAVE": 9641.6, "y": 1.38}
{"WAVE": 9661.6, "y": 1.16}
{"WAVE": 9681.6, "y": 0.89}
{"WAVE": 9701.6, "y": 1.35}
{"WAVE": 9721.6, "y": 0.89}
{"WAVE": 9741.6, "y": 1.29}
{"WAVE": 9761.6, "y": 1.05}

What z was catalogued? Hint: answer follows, 0.21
